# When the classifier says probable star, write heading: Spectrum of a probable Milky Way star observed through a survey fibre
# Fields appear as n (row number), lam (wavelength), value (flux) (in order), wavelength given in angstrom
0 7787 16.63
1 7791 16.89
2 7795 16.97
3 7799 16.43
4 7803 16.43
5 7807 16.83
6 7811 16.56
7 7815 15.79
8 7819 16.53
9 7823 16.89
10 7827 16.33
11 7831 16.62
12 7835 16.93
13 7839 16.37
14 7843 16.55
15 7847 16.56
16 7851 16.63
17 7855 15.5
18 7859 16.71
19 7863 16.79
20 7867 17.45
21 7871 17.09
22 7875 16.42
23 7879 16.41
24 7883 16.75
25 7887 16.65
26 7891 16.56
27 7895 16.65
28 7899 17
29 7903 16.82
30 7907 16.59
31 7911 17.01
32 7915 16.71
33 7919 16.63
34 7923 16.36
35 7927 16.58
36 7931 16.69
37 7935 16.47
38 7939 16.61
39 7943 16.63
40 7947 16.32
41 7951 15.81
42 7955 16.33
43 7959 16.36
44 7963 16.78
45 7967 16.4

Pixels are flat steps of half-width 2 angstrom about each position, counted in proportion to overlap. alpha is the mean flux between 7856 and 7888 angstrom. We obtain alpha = 16.7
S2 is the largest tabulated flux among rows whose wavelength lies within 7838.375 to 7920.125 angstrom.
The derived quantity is 17.45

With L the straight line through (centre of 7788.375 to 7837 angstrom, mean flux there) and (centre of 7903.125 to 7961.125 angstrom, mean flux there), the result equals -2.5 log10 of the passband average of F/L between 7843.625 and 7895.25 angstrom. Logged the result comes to 0.00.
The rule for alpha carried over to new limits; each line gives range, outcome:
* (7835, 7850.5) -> 16.6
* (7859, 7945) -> 16.7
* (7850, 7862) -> 16.3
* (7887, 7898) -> 16.6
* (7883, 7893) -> 16.6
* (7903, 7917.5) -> 16.8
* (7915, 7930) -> 16.6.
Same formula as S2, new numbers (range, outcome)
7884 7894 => 16.65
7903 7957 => 17.01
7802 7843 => 16.93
